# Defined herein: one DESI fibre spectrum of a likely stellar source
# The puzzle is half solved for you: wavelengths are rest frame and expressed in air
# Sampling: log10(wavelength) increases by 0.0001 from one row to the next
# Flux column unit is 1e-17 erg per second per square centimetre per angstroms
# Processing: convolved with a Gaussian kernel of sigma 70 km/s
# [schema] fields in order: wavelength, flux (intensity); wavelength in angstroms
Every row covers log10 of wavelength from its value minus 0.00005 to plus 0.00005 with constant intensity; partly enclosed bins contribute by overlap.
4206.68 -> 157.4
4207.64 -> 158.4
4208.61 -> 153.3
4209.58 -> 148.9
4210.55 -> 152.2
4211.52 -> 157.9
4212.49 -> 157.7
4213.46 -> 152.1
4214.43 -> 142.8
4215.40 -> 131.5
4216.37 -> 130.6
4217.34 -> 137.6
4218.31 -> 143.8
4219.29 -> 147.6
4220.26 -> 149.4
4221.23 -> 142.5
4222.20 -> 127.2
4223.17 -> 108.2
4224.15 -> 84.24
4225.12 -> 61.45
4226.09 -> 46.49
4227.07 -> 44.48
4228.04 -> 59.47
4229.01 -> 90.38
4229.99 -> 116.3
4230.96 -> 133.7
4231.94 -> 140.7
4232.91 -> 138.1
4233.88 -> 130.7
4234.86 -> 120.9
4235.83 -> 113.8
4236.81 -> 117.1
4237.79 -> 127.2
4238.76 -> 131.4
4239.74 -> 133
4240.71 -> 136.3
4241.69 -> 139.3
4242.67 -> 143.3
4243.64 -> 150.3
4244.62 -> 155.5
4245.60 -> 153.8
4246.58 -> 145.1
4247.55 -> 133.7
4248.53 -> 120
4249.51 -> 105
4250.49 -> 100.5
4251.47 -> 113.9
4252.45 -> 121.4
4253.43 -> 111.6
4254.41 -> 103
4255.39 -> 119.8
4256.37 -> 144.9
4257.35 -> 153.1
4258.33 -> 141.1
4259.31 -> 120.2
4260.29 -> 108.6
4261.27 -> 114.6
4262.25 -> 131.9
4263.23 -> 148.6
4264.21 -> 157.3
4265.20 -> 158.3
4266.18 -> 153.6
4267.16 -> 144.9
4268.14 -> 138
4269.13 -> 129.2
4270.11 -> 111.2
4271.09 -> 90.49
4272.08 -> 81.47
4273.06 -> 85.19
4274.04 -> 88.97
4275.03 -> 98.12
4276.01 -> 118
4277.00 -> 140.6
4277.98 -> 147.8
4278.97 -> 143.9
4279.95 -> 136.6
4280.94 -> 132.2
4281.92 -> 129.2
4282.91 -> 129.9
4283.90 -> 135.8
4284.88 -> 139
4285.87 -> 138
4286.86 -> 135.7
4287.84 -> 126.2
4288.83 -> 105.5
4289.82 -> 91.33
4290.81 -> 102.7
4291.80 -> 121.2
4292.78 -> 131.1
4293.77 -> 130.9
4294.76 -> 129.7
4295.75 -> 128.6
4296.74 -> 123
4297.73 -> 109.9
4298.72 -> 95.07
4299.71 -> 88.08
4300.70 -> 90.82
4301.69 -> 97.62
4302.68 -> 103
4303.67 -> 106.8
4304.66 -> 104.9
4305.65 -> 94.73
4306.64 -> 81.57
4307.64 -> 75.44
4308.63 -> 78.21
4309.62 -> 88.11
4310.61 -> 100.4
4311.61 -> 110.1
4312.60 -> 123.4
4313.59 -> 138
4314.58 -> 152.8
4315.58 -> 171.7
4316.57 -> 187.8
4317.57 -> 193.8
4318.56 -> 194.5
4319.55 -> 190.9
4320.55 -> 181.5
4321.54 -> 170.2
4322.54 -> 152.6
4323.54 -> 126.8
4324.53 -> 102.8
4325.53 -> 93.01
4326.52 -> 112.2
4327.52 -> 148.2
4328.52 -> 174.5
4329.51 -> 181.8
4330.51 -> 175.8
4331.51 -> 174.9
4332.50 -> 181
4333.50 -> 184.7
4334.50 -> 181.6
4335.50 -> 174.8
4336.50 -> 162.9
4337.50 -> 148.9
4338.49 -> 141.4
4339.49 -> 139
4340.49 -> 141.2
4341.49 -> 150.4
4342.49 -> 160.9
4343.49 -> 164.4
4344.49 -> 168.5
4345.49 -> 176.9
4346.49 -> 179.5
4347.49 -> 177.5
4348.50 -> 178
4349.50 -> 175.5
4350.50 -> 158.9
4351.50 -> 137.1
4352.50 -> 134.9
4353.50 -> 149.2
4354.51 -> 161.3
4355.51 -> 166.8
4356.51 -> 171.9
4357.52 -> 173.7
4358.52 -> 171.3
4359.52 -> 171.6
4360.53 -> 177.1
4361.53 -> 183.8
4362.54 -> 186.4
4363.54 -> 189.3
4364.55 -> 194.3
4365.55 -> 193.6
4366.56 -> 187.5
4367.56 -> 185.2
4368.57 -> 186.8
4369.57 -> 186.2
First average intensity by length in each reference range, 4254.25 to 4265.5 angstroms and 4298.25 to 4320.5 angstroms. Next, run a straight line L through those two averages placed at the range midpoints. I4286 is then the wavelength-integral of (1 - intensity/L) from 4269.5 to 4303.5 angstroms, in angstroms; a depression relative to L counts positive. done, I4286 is 3.1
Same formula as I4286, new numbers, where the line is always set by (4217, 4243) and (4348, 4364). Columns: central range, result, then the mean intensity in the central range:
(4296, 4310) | 4.8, 96.2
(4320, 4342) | 0.4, 155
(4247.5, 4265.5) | 0.2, 126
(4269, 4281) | 1.8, 115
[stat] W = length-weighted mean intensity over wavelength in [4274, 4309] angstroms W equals 115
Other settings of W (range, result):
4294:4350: 142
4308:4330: 144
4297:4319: 117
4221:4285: 122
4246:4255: 117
